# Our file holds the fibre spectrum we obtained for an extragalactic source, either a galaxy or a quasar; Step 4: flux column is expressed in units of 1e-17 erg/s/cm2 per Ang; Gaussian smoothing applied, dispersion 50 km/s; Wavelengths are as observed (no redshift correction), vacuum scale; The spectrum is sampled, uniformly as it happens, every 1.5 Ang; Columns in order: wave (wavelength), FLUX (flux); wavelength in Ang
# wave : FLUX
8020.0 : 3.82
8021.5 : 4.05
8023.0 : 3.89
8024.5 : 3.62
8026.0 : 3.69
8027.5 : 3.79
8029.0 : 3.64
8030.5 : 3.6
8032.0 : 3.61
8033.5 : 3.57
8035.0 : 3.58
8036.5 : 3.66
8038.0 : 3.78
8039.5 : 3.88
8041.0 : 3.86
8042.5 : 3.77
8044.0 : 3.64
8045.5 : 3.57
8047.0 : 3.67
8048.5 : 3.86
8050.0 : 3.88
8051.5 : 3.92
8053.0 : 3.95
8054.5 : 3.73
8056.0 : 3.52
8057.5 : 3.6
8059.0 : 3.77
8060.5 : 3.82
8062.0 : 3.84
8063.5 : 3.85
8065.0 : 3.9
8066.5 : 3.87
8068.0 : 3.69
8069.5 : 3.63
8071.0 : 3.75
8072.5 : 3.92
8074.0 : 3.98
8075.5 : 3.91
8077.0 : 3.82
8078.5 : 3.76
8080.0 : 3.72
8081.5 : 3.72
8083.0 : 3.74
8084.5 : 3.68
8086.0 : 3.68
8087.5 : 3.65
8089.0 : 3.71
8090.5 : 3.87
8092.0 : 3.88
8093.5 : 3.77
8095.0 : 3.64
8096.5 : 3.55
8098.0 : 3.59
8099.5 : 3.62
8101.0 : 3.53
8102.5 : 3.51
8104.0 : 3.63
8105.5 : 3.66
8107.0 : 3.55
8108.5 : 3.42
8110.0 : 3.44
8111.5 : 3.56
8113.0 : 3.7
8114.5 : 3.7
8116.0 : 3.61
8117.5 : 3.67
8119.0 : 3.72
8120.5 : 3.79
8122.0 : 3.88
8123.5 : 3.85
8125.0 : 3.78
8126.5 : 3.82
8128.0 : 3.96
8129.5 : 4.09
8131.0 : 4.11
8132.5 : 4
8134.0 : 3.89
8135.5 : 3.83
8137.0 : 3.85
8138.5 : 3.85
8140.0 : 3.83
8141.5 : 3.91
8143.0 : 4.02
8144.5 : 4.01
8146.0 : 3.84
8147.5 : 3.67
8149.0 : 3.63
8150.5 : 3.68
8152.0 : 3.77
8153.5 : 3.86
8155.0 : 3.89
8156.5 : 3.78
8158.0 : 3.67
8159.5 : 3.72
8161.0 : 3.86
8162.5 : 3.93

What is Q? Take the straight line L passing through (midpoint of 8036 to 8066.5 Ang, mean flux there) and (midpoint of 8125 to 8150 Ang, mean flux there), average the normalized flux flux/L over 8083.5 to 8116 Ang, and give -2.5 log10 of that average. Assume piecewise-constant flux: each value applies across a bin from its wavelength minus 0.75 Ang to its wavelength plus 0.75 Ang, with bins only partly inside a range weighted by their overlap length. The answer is 0.06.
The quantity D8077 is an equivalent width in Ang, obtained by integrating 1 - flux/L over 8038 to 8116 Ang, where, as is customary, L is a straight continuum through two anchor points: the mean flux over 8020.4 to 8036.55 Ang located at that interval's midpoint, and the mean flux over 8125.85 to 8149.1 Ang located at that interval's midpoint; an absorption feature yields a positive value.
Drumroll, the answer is 1.4 Ang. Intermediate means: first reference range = 3.7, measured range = 3.72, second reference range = 3.9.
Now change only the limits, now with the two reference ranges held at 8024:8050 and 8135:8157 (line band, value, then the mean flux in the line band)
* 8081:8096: 0.1 Ang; 3.73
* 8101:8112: 0.7 Ang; 3.54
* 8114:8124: 0.1 Ang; 3.74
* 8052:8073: -0.3 Ang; 3.77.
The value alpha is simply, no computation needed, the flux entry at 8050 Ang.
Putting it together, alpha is 3.88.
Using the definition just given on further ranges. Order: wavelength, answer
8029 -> 3.64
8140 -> 3.83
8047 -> 3.67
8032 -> 3.61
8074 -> 3.98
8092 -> 3.88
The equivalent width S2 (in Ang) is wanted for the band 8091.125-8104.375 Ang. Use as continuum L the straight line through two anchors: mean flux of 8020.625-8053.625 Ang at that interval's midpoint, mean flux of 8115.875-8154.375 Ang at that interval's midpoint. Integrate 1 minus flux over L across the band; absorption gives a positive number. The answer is 0.6 Ang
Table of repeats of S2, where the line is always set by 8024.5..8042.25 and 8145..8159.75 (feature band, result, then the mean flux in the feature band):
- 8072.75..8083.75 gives -0.3 Ang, 3.81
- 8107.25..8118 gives 0.4 Ang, 3.58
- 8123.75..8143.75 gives -0.9 Ang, 3.92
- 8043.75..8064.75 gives -0.3 Ang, 3.76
